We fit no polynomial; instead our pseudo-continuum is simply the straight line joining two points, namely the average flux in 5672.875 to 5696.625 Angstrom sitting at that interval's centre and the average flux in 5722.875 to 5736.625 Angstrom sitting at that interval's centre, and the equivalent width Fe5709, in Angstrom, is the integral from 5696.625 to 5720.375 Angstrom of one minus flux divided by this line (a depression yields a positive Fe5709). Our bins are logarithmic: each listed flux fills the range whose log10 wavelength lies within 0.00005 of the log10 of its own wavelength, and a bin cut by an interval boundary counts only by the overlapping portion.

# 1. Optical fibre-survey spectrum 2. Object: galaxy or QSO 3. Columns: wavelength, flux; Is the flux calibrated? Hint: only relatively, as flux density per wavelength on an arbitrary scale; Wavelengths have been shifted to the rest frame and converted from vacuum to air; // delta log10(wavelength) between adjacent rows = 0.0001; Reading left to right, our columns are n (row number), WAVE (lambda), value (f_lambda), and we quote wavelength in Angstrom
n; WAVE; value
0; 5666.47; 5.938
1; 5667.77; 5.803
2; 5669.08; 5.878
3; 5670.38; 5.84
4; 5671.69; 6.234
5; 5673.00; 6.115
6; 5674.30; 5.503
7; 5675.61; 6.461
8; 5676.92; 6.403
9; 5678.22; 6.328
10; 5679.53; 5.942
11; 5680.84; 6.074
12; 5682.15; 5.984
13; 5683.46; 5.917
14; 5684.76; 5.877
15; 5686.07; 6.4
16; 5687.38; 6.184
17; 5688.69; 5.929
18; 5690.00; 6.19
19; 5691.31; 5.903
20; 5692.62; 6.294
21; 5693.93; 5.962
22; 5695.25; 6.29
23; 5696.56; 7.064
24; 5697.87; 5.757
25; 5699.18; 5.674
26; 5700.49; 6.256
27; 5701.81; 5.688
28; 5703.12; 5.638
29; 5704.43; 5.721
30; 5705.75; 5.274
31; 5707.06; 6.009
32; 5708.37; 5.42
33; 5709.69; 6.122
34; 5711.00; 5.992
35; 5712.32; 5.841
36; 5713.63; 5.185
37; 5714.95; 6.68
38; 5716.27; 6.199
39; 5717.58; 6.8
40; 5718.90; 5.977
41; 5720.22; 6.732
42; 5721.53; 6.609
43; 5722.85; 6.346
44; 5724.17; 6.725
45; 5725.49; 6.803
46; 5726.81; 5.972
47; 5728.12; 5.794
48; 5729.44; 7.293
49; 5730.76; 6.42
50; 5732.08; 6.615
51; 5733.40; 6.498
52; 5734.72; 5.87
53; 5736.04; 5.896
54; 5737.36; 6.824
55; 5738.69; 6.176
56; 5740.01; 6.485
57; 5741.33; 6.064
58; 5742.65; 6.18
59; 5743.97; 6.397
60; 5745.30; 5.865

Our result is 1.2 Angstrom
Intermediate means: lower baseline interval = 6.13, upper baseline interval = 6.39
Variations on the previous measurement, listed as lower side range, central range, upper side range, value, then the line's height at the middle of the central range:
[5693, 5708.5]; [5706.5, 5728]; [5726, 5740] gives -0.2 Angstrom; 6.14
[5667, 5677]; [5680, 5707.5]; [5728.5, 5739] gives 0.7 Angstrom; 6.16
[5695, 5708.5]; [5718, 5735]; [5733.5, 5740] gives -0.9 Angstrom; 6.14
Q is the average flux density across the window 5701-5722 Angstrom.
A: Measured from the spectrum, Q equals 5.99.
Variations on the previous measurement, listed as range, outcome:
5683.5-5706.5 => 6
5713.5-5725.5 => 6.43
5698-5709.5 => 5.73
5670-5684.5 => 6.07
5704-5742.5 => 6.22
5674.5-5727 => 6.11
